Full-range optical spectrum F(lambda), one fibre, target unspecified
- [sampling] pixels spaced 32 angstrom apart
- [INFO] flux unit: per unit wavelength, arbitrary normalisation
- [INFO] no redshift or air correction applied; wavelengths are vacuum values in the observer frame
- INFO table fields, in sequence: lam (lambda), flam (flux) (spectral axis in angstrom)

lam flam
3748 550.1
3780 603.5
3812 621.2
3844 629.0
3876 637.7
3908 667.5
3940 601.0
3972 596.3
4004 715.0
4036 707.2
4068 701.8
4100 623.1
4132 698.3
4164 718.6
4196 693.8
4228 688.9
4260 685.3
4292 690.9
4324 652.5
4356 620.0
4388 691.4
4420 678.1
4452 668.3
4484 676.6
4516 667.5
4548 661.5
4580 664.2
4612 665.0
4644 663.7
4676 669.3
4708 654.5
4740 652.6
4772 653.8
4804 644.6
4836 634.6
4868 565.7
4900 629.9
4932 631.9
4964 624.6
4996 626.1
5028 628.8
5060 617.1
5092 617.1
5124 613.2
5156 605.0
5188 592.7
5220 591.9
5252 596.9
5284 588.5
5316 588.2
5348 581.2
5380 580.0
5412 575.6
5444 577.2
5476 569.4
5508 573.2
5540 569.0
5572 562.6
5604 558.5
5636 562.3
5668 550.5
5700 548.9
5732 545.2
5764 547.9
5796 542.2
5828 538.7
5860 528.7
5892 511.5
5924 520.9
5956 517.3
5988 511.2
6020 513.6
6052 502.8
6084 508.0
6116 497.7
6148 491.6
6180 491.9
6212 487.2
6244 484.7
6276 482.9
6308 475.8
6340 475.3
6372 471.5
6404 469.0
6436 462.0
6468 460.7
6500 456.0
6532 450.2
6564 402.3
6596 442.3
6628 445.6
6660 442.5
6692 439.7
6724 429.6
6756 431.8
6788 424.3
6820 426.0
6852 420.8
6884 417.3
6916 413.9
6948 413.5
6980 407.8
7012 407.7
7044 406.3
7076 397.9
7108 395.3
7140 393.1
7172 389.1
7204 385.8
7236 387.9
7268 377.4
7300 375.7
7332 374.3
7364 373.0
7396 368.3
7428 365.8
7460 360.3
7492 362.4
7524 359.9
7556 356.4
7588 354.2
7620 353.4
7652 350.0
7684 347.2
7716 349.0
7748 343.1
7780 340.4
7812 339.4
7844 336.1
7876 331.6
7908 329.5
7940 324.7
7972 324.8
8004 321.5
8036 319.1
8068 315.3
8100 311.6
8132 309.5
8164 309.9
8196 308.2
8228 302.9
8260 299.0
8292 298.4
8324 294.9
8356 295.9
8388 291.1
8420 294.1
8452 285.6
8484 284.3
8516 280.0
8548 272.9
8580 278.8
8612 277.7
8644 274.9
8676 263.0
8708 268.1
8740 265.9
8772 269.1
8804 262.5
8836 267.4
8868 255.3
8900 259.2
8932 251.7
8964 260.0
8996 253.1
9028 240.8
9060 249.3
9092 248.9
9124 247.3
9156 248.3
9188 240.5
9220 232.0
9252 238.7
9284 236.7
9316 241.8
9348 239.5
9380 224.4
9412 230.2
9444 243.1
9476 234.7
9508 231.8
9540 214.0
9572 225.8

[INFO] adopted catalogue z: 0.000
